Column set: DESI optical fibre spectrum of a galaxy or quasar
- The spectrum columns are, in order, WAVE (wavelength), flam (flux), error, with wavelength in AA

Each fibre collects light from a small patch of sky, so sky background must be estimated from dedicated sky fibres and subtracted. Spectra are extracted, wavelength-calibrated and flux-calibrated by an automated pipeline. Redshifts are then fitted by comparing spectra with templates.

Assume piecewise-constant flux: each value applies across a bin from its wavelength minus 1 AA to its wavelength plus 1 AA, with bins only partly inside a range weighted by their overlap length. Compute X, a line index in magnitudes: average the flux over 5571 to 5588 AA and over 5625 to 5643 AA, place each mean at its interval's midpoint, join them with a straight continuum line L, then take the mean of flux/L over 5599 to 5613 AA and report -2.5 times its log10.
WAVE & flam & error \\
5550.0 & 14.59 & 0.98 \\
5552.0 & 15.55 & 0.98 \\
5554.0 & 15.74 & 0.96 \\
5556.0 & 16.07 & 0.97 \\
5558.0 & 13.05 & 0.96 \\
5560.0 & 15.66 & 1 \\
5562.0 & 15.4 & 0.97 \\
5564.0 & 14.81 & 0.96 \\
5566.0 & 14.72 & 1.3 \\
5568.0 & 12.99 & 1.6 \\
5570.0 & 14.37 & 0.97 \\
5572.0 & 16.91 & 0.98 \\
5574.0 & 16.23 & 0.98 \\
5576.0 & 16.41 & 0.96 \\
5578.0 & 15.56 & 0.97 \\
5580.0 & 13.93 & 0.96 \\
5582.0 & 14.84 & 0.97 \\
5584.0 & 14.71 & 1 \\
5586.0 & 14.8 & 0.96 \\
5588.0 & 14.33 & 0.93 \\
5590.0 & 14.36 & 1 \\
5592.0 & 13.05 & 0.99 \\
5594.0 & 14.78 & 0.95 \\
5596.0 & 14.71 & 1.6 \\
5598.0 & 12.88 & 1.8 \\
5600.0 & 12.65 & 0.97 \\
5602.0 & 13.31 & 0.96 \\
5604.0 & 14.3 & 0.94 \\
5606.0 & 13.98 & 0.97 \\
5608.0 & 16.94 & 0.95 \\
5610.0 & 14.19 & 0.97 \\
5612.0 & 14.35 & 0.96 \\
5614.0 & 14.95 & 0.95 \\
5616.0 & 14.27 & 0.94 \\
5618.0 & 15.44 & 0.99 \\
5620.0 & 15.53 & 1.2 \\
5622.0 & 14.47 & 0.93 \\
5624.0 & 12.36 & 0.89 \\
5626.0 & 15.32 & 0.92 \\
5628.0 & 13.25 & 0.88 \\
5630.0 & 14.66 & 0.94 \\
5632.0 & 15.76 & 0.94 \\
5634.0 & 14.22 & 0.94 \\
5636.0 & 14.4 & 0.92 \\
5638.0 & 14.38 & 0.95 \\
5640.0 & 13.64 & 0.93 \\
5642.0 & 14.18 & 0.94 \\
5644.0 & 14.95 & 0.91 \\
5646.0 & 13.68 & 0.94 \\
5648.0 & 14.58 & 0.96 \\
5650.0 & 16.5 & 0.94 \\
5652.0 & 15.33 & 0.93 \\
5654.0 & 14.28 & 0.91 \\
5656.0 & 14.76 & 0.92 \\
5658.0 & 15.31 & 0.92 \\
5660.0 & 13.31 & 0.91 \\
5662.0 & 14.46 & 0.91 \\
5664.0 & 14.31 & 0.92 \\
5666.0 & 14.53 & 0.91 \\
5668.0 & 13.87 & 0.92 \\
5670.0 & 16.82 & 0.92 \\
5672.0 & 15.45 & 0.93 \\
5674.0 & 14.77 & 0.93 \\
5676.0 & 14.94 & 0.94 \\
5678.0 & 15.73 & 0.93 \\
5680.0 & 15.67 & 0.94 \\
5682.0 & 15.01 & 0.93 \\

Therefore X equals 0.05 mag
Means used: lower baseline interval 15.4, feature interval 14.2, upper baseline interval 14.4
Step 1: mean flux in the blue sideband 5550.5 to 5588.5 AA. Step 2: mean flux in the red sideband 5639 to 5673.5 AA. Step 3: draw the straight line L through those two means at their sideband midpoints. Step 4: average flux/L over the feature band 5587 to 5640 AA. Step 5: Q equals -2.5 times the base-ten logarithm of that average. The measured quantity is 0.04 mag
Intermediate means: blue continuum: 15.1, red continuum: 14.7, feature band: 14.3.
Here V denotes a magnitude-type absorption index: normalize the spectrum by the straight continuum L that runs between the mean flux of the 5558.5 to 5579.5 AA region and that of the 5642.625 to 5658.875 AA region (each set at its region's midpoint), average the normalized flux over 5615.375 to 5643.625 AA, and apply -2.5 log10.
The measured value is 0.04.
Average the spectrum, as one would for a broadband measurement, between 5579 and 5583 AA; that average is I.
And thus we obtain 14.4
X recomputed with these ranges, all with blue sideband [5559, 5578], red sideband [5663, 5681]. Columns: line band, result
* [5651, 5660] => 0.030 mag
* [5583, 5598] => 0.071 mag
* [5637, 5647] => 0.074 mag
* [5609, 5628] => 0.054 mag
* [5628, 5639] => 0.046 mag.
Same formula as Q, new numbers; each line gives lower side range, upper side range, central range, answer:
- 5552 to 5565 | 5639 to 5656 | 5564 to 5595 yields 0.02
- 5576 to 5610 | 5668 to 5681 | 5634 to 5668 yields 0.05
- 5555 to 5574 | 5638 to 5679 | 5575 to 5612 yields 0.03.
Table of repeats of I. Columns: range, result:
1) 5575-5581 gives 15.3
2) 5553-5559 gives 15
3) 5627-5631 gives 14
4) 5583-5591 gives 14.6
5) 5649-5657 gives 15.2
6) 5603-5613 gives 14.8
